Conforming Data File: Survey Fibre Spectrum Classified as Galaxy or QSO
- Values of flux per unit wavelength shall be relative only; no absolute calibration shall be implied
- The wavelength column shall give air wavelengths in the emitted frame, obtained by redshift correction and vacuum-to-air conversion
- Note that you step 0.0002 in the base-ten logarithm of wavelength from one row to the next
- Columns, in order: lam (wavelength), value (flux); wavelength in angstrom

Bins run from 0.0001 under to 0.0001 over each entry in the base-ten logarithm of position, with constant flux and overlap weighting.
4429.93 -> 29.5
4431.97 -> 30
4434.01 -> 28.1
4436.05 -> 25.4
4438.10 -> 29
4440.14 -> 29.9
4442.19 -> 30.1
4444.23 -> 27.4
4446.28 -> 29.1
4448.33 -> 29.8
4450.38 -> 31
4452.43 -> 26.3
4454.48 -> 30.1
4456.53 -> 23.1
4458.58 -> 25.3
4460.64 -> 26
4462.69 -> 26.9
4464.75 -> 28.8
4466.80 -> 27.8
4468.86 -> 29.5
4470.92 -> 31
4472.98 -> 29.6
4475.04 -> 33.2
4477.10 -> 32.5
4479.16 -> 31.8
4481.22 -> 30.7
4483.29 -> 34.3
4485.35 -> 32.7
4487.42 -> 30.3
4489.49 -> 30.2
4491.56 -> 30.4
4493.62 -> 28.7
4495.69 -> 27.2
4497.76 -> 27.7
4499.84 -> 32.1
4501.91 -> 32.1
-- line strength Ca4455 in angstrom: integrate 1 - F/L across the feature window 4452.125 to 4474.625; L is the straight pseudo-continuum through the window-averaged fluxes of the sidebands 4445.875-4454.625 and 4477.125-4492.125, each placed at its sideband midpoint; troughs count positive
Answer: 1.68 angstrom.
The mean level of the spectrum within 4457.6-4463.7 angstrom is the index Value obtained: 26.1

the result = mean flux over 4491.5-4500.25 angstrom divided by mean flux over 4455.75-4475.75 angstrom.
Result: 1.03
